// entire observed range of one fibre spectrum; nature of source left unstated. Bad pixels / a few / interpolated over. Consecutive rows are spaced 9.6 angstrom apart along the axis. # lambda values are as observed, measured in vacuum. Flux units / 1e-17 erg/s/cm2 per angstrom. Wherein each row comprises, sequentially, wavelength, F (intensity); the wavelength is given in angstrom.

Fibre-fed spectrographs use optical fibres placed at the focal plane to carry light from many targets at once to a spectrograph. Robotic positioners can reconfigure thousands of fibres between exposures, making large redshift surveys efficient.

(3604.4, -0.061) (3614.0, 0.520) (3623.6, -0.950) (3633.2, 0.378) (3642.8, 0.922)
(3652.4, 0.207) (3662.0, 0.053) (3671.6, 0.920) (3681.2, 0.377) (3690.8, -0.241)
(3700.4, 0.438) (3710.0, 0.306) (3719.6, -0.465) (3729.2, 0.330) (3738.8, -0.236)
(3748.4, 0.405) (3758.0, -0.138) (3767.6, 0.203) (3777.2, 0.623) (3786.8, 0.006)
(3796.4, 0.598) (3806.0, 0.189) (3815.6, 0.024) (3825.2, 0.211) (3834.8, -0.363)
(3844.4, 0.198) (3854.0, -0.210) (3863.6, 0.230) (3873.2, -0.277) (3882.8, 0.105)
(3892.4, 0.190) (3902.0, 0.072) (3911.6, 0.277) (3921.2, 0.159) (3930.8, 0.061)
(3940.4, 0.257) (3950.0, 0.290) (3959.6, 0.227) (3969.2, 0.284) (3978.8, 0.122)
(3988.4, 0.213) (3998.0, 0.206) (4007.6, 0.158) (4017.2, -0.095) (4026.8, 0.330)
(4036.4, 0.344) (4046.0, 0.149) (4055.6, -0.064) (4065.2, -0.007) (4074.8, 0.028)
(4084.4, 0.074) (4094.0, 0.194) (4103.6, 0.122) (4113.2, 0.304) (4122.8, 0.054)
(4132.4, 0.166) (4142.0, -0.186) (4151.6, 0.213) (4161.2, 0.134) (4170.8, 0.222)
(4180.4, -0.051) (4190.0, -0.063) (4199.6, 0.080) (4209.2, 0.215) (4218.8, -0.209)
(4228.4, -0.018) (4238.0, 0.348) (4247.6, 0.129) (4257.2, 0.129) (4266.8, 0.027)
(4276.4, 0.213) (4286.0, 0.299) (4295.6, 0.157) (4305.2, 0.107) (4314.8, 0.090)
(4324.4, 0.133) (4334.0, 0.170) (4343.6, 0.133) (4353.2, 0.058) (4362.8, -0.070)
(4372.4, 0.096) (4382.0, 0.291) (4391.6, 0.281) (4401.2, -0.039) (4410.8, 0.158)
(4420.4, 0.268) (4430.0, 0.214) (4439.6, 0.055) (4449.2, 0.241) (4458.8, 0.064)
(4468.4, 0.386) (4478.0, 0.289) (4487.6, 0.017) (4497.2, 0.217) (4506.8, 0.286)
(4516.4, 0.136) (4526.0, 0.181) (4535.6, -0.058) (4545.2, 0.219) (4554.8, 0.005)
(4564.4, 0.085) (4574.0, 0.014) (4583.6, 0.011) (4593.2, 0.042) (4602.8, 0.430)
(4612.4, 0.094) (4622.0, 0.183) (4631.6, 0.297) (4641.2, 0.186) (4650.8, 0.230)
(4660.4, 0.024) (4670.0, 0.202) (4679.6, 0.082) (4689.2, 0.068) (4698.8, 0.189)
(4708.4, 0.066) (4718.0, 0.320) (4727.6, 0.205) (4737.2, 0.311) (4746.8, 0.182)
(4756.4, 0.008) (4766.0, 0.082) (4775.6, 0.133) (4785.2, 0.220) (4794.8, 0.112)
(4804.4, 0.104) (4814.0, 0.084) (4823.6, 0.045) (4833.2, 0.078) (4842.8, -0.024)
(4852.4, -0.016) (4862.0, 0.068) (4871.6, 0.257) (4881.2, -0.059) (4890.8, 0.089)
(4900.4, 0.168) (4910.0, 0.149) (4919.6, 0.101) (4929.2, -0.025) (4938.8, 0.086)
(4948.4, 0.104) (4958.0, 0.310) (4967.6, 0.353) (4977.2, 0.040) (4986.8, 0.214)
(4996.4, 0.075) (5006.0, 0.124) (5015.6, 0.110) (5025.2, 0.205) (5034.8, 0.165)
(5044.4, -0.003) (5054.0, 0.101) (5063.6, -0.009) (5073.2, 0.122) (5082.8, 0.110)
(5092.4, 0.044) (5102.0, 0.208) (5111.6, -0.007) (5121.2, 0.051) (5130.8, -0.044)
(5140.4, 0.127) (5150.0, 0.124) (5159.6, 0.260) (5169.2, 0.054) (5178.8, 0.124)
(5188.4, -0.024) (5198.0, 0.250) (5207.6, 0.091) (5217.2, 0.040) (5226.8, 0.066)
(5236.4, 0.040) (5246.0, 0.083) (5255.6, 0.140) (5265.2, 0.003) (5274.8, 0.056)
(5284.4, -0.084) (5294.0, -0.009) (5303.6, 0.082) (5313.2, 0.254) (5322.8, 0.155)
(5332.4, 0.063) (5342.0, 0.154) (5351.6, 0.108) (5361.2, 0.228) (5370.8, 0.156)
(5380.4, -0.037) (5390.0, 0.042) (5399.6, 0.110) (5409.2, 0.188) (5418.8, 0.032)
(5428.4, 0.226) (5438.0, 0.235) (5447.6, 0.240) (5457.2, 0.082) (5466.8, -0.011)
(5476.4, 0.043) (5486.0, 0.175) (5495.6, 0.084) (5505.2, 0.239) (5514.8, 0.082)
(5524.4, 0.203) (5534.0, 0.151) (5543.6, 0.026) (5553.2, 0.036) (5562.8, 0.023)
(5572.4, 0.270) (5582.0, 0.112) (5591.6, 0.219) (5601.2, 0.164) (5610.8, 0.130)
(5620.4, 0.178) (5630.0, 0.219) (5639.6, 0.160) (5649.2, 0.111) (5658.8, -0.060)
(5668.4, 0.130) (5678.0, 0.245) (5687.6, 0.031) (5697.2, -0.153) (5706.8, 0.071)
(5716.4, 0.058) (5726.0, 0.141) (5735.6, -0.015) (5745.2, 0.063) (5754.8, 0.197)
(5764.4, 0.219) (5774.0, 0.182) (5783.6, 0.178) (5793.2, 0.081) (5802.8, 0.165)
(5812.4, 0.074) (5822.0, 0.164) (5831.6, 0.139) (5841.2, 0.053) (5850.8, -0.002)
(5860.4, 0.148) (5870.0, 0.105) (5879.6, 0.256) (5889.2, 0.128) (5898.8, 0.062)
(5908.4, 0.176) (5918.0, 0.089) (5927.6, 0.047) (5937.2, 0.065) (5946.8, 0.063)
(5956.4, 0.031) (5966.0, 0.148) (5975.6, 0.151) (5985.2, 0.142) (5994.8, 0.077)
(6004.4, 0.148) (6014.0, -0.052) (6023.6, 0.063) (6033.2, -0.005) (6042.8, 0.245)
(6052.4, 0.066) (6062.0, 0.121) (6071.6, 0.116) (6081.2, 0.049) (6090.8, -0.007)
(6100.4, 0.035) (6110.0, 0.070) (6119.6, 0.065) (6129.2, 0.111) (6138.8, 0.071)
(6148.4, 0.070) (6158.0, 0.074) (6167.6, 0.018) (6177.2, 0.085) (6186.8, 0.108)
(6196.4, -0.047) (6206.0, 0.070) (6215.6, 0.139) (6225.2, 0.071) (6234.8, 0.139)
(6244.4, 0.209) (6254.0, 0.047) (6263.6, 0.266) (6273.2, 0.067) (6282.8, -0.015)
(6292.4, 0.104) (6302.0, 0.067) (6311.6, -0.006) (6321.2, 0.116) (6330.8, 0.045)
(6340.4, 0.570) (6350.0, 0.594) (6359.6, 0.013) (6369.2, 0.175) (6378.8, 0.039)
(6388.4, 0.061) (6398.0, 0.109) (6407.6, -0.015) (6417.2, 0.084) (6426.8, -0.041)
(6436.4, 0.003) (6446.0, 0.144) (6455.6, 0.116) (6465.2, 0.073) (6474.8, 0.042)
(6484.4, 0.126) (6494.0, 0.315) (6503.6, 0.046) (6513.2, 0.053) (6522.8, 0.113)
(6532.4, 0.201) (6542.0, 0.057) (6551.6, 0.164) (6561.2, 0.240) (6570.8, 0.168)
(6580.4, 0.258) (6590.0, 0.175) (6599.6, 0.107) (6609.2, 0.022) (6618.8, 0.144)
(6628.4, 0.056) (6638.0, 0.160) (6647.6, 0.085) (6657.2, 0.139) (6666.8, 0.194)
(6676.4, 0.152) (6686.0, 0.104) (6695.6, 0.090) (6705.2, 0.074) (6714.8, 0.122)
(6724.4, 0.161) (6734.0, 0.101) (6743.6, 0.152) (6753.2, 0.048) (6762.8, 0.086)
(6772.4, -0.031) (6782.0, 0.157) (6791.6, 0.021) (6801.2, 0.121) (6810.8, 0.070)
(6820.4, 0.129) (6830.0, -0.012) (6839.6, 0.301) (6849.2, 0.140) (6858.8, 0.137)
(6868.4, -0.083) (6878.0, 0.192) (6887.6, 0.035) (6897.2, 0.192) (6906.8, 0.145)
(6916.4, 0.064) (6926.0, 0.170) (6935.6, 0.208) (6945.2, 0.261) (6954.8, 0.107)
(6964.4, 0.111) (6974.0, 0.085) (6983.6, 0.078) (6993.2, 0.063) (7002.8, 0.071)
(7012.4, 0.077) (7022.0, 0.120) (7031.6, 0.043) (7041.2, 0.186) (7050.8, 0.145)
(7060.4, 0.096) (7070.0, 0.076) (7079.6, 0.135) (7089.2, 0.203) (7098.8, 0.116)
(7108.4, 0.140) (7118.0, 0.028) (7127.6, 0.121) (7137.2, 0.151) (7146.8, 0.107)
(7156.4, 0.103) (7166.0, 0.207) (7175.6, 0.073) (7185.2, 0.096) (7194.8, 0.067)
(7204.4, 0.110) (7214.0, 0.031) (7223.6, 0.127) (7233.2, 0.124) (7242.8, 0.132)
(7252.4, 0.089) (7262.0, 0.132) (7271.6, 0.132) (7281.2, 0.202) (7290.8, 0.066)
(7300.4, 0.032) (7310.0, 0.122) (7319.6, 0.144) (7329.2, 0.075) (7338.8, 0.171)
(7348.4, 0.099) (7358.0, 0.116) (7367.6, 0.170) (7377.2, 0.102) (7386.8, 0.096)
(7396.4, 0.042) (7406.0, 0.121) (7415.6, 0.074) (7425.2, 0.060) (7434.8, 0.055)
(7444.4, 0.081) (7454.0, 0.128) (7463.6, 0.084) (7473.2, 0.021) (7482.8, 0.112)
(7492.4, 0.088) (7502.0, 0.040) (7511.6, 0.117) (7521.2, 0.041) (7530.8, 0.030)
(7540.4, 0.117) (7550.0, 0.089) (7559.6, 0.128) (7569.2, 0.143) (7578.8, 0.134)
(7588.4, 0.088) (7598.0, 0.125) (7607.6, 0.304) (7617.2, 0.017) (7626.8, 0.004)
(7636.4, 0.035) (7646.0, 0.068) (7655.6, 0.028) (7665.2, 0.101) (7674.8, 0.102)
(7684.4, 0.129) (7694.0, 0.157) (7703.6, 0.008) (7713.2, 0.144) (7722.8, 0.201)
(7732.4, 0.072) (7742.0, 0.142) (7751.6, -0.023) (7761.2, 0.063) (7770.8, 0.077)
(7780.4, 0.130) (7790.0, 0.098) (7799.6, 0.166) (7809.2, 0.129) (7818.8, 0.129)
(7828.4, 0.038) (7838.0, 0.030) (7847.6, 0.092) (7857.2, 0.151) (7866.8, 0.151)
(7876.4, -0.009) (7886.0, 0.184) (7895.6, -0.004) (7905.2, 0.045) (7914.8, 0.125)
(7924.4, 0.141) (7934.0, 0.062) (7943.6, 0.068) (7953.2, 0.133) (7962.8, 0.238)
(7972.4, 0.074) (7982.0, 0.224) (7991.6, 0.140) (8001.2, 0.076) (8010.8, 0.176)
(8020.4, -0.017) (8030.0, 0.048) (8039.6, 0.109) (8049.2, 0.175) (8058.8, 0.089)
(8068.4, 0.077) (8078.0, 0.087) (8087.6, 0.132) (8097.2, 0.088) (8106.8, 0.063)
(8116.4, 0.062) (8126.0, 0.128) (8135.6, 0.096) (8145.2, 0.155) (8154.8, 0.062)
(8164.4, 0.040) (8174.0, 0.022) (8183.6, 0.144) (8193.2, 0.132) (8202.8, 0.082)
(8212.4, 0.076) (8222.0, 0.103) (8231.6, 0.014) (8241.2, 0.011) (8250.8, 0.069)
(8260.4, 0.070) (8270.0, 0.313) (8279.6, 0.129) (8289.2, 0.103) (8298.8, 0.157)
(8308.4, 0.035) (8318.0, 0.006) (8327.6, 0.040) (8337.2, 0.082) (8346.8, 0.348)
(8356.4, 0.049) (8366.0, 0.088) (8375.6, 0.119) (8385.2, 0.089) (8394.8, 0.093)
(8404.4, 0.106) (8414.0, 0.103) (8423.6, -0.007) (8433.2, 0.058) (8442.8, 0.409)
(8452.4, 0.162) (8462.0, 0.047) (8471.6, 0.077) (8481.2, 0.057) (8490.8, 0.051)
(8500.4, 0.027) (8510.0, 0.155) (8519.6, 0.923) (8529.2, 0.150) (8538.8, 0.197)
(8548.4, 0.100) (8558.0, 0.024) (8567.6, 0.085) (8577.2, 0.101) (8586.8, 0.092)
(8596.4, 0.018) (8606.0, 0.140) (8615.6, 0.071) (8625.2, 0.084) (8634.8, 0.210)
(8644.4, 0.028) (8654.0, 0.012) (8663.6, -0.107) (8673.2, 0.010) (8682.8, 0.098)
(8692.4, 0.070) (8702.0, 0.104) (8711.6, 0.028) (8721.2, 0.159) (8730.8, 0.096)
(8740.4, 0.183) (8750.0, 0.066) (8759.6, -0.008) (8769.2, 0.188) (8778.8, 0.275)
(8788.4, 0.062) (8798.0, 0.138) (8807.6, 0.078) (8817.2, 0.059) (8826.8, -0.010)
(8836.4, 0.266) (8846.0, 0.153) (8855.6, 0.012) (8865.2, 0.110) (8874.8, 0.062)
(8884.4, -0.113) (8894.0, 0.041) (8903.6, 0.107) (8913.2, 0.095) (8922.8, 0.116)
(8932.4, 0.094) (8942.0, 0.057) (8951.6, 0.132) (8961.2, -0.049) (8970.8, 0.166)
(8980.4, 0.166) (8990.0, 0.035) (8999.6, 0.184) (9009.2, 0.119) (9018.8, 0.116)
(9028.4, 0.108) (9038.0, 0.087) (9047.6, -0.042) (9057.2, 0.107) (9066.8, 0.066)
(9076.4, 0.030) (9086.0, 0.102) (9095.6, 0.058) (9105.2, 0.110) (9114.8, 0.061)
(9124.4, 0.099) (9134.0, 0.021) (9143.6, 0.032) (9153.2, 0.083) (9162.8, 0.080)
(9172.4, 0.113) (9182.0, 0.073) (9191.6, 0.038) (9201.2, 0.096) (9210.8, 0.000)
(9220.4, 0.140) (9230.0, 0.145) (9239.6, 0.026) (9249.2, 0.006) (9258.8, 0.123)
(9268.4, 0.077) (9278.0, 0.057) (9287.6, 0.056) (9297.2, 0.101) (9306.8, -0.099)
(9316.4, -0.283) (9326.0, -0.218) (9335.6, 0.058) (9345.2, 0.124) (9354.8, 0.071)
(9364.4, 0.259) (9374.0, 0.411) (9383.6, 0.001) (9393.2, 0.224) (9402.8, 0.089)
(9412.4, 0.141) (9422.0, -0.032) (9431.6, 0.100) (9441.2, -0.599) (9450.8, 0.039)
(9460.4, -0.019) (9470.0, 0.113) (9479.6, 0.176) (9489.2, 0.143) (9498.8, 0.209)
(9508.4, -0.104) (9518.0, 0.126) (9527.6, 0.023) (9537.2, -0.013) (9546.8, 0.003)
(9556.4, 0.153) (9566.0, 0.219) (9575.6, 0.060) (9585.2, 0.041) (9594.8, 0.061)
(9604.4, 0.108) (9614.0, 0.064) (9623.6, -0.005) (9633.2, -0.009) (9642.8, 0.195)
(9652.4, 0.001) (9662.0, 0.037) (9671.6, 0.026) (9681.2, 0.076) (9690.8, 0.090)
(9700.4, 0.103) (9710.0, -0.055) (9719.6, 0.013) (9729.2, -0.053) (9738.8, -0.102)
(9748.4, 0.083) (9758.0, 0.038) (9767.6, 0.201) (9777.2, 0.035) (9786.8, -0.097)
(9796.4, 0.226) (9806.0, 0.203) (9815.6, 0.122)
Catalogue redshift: 0.701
